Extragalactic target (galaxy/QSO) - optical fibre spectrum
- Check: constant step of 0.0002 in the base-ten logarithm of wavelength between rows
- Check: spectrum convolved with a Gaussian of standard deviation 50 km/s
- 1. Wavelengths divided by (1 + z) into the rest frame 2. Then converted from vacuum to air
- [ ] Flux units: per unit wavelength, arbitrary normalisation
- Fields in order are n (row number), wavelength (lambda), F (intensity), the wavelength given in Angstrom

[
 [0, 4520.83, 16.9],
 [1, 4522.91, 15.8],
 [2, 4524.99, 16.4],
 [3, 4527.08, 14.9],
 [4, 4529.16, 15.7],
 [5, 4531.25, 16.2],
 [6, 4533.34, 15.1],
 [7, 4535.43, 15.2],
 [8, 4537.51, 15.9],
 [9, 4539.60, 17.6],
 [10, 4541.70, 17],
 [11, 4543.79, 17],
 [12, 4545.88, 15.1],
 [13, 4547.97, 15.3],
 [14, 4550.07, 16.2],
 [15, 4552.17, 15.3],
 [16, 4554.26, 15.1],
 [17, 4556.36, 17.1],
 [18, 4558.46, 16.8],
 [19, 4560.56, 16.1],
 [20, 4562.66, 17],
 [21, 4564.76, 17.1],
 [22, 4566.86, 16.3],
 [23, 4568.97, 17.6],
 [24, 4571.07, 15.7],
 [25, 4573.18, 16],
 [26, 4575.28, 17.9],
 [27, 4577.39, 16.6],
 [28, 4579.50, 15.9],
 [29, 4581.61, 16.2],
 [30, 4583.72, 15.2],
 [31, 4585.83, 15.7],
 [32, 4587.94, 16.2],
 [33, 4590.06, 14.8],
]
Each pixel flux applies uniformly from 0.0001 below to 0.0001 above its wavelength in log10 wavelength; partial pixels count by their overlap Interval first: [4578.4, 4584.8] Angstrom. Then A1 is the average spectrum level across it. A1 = 15.8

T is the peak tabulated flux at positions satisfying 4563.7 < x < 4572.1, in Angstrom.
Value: 17.6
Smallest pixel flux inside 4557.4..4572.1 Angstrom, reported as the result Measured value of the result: 15.7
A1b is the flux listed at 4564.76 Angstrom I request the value 17.1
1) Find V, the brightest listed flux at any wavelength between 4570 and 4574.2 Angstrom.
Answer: 16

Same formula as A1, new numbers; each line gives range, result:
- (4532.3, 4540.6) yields 16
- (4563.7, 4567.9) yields 16.7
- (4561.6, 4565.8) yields 17.1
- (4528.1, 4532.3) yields 15.9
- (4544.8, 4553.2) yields 15.5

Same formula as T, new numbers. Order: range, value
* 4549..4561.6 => 17.1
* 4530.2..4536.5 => 16.2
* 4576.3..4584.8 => 16.6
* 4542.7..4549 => 17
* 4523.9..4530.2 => 16.4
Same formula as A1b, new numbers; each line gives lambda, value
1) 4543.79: 17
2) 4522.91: 15.8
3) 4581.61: 16.2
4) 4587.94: 16.2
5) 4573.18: 16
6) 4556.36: 17.1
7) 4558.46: 16.8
